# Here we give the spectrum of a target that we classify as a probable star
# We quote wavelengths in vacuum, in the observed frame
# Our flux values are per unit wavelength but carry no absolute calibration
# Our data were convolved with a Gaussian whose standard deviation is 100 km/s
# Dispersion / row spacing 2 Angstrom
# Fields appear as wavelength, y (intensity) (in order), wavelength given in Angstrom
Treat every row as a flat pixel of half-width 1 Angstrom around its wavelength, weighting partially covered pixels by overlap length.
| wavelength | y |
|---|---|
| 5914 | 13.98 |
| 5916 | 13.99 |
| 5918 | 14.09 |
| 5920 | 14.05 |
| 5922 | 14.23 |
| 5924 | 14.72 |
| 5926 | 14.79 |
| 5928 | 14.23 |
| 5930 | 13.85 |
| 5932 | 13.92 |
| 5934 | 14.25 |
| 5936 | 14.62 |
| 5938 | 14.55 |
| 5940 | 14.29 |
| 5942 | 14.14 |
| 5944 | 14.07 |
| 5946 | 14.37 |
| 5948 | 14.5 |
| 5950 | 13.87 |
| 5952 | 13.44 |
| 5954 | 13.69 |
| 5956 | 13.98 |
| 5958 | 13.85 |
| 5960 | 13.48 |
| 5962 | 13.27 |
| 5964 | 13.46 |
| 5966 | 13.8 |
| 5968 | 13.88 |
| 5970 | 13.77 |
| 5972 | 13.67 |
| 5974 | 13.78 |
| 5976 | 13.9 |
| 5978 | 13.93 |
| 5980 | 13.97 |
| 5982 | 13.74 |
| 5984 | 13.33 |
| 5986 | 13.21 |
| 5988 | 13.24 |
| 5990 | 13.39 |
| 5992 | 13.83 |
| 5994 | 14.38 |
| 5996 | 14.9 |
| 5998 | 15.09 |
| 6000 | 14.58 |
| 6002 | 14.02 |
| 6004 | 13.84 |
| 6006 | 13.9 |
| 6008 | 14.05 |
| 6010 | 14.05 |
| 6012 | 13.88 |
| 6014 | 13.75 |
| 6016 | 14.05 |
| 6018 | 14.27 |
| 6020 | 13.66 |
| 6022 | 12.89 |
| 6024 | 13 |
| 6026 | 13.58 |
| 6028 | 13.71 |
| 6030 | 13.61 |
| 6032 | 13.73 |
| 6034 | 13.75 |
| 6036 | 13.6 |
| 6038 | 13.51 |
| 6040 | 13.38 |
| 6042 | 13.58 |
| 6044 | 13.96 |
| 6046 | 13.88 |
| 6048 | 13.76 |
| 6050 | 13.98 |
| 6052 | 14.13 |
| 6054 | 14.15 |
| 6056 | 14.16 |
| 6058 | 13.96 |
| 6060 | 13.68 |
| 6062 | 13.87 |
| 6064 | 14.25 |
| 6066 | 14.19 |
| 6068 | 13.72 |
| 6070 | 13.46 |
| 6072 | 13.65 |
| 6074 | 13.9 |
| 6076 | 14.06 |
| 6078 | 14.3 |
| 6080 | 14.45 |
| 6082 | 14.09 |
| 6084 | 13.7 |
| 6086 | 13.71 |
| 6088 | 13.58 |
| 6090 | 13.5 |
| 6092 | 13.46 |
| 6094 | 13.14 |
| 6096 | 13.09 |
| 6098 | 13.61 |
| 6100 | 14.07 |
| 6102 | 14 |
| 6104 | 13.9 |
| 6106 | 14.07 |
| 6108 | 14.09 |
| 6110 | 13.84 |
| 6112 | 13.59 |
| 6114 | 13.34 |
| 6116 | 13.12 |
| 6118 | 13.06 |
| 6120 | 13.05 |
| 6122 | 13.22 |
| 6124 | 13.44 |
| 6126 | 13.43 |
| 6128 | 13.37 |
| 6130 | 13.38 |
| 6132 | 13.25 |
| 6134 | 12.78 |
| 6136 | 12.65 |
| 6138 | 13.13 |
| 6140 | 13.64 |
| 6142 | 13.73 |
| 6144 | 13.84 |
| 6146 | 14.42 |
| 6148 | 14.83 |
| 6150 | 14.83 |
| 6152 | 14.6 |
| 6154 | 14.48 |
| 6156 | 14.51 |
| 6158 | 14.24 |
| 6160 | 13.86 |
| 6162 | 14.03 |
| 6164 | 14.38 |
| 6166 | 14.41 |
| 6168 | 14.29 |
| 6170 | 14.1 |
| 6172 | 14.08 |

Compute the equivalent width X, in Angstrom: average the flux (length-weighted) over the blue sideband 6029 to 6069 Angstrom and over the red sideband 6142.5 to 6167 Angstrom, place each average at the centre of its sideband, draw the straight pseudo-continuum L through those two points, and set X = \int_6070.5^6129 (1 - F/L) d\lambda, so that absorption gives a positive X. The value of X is 1.8 Angstrom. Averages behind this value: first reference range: 13.8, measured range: 13.6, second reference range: 14.4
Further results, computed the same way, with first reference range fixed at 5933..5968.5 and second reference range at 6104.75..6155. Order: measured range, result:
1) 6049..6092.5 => -0.49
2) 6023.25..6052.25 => 0.30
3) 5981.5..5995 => 0.31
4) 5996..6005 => -0.36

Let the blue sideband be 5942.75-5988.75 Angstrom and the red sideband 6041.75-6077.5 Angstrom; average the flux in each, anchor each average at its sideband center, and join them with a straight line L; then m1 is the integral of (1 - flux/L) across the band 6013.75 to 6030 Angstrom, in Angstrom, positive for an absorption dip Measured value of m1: 0.3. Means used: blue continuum 13.8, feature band 13.6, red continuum 13.9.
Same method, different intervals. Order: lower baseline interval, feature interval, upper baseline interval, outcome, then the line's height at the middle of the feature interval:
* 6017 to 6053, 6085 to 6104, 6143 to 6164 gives 0.6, 14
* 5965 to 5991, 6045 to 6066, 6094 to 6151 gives -0.6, 13.6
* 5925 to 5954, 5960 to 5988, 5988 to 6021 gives 1.0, 14.1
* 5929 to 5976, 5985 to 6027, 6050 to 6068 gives 0.3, 14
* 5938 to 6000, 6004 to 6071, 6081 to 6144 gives -0.4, 13.7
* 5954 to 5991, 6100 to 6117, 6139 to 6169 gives 0.4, 14.1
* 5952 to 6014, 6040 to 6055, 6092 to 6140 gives -0.3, 13.6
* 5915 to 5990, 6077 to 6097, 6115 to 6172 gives 0.2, 13.8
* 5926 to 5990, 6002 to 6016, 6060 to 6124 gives -0.1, 13.8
